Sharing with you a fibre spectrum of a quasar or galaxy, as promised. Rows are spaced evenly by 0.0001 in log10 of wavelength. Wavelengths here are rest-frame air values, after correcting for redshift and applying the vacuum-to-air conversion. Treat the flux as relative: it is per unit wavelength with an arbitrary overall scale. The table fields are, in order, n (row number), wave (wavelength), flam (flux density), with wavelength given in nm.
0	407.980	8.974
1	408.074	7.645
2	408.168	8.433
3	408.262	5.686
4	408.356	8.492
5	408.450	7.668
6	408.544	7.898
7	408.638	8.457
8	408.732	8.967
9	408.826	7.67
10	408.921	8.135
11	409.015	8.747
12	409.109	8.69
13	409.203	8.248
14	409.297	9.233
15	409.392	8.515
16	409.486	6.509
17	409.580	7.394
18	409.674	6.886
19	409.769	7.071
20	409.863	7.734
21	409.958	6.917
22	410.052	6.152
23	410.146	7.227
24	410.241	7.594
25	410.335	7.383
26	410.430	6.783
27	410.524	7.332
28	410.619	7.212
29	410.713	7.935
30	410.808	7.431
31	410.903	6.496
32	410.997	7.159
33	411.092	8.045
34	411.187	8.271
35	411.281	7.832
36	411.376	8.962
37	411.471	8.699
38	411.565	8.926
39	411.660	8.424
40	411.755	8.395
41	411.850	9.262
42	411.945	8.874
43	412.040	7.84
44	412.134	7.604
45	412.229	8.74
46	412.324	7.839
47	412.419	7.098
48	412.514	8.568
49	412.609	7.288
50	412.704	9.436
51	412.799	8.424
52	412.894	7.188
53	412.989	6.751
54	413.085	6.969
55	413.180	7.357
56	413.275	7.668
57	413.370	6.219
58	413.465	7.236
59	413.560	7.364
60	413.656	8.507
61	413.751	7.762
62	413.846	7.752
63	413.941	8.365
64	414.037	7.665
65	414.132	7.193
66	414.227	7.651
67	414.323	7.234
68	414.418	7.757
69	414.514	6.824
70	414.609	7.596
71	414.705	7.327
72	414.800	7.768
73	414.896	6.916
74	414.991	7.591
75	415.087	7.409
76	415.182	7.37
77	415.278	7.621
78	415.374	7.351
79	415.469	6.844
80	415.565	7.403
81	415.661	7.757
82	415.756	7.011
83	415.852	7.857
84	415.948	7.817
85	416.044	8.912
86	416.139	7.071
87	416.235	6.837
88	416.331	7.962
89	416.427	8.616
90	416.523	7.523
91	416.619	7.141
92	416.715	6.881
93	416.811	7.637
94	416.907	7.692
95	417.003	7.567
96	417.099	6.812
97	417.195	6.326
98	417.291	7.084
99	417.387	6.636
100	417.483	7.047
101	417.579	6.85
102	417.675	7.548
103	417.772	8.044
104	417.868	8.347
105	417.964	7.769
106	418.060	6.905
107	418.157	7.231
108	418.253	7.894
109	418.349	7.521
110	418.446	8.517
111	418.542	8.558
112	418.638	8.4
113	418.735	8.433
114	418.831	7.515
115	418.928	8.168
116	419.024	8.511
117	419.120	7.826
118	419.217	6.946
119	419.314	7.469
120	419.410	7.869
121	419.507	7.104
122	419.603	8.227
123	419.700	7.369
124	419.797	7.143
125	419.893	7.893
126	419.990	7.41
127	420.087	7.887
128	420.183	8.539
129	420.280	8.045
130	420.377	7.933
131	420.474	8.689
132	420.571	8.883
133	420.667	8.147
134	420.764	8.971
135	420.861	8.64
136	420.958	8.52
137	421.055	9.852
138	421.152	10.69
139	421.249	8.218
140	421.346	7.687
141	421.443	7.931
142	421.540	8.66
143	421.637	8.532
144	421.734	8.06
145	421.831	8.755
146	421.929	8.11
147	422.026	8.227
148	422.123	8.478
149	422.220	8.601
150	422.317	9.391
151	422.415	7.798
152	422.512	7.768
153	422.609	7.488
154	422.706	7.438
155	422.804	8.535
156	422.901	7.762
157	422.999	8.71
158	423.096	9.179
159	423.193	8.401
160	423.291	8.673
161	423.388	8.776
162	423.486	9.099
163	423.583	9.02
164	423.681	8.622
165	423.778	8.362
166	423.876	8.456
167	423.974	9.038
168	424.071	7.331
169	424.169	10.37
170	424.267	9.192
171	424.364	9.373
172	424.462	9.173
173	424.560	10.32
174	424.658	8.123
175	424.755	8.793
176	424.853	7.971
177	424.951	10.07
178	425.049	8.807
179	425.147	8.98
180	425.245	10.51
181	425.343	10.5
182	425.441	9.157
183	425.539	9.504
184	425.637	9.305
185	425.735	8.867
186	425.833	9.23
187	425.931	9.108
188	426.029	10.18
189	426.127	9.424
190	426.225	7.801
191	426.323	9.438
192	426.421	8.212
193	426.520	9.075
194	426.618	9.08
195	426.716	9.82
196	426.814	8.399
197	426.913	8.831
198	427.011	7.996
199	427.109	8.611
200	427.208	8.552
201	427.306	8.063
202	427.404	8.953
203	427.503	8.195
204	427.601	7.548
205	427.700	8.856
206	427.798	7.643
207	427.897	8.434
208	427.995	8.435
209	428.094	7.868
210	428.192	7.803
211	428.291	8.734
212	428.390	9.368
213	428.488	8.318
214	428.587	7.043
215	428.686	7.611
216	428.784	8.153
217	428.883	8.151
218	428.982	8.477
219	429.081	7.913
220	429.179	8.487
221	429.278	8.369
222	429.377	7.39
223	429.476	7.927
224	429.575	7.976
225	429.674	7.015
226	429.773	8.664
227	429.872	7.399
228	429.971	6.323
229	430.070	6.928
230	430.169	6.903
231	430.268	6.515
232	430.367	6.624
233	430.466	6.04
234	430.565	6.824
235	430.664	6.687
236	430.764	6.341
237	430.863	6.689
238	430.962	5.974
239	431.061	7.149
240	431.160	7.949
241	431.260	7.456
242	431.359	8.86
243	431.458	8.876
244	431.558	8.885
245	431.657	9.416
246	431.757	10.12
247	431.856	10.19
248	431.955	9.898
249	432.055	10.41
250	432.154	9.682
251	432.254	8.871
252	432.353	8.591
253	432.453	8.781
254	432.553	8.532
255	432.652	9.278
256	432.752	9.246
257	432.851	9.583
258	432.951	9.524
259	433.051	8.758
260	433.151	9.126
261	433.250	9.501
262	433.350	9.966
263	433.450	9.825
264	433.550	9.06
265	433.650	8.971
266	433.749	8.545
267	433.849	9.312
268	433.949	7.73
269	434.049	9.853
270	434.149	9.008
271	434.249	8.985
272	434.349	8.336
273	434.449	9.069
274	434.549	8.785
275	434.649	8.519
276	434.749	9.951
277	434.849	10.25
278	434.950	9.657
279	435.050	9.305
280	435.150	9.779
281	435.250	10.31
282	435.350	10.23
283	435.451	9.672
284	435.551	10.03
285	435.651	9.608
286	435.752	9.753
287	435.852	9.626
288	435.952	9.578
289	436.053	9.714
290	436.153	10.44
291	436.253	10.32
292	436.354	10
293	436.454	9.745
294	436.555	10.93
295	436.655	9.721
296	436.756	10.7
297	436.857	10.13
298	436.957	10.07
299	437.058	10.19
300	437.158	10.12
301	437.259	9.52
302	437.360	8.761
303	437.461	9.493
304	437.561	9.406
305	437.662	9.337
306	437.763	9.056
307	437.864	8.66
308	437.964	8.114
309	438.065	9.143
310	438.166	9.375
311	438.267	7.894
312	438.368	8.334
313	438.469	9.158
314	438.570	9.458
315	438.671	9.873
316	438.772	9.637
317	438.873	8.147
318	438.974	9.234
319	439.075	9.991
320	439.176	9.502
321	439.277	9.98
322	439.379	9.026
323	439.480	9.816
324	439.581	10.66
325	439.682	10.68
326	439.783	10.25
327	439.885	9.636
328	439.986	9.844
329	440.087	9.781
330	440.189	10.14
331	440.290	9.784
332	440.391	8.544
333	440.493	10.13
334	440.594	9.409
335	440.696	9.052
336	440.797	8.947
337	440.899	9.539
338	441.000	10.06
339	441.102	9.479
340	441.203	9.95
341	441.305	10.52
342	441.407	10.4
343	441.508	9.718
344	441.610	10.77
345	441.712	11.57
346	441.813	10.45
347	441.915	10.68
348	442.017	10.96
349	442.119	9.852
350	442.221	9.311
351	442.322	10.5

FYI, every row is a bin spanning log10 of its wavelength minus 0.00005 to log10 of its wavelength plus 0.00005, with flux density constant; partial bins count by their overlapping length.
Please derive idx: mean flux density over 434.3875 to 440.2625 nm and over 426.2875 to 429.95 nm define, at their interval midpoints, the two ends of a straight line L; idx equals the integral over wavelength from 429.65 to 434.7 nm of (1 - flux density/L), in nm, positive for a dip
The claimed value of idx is 0.254 nm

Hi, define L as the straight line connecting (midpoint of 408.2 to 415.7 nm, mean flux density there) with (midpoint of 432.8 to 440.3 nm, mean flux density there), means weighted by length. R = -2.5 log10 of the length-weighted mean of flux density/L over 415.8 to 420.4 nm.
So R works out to 0.07 mag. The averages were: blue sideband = 7.7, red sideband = 9.52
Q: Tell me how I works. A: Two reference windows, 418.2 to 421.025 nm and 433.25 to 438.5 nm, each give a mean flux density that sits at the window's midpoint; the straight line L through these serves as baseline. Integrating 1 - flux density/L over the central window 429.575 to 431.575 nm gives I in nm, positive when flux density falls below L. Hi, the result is 0.40 nm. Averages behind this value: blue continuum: 8.05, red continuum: 9.46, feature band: 7.2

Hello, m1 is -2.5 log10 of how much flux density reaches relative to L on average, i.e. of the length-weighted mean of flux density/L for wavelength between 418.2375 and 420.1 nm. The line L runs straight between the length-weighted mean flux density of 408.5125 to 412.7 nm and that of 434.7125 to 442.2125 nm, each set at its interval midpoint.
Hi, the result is 0.084 mag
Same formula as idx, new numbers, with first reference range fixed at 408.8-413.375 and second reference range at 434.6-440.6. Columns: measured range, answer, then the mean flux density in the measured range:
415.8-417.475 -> 0.154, 7.42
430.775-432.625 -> 0.117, 8.65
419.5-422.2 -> 0.046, 8.33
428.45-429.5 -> 0.122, 7.98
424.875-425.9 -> -0.077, 9.44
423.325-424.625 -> -0.046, 8.99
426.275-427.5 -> 0.022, 8.73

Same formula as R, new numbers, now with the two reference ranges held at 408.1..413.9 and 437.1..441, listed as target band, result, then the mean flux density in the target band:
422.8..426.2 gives -0.059 mag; 9.05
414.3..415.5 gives 0.092 mag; 7.37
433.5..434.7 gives 0.034 mag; 8.85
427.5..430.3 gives 0.123 mag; 7.88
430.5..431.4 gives 0.256 mag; 7.07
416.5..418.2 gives 0.125 mag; 7.28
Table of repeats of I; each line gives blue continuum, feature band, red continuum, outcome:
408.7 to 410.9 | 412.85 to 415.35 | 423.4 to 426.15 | 0.20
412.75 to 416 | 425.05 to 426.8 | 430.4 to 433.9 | -0.22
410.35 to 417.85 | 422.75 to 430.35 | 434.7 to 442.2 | 0.14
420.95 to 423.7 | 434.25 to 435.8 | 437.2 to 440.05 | -0.06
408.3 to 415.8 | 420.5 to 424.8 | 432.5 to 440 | -0.08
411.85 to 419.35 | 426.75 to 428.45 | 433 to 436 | 0.07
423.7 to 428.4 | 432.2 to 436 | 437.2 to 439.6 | -0.09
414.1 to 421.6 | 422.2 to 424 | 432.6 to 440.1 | -0.05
